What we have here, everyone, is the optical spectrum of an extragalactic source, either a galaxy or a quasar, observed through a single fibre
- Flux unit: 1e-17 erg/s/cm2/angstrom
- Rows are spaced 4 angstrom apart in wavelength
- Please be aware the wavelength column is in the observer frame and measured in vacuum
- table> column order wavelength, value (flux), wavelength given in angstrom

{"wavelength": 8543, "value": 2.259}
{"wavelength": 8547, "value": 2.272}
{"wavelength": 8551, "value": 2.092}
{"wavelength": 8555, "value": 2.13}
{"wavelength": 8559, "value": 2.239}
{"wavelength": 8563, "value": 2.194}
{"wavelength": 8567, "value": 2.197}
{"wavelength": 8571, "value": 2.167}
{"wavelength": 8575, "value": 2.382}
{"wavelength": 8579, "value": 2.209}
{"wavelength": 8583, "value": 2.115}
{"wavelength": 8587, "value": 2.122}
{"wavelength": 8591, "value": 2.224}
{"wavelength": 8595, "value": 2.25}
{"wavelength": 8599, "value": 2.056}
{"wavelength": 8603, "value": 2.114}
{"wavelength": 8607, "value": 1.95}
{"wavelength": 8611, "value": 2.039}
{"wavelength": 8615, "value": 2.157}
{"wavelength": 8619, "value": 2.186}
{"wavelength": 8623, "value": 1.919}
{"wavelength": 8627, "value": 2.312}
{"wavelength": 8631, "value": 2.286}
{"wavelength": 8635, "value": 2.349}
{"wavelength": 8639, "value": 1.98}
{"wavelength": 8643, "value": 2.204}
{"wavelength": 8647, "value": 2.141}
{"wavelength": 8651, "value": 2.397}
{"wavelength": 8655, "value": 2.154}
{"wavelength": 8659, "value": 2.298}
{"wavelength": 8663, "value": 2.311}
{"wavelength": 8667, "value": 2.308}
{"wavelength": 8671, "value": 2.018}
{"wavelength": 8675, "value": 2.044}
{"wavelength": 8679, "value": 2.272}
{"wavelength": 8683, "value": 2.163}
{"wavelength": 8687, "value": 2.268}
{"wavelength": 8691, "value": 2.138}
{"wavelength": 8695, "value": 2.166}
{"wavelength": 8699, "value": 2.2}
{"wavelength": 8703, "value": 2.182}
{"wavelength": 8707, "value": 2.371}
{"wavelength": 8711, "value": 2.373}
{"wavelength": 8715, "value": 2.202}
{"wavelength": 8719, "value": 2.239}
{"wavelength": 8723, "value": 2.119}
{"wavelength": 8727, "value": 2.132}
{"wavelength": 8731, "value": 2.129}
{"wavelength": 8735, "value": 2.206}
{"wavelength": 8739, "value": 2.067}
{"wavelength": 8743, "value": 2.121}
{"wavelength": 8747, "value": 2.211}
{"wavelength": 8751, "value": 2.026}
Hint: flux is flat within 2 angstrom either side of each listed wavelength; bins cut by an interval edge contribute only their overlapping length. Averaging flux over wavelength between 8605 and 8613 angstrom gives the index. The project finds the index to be 1.99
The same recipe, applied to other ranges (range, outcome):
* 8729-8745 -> 2.13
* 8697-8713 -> 2.28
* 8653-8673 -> 2.22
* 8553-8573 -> 2.19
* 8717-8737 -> 2.17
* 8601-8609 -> 2.03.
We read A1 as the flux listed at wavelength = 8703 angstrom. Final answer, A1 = 2.182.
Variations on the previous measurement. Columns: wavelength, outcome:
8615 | 2.157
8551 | 2.092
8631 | 2.286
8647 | 2.141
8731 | 2.129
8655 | 2.154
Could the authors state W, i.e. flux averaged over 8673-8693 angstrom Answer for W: 2.18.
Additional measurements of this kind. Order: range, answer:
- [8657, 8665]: 2.3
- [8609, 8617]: 2.1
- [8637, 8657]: 2.18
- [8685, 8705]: 2.19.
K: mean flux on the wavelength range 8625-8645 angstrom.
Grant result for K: 2.23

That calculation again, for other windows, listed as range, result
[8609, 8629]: 2.12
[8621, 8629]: 2.12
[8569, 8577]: 2.27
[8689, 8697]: 2.15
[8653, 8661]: 2.23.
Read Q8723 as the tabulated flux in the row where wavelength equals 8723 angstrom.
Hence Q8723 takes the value 2.119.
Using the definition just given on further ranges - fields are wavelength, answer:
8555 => 2.13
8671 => 2.018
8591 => 2.224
